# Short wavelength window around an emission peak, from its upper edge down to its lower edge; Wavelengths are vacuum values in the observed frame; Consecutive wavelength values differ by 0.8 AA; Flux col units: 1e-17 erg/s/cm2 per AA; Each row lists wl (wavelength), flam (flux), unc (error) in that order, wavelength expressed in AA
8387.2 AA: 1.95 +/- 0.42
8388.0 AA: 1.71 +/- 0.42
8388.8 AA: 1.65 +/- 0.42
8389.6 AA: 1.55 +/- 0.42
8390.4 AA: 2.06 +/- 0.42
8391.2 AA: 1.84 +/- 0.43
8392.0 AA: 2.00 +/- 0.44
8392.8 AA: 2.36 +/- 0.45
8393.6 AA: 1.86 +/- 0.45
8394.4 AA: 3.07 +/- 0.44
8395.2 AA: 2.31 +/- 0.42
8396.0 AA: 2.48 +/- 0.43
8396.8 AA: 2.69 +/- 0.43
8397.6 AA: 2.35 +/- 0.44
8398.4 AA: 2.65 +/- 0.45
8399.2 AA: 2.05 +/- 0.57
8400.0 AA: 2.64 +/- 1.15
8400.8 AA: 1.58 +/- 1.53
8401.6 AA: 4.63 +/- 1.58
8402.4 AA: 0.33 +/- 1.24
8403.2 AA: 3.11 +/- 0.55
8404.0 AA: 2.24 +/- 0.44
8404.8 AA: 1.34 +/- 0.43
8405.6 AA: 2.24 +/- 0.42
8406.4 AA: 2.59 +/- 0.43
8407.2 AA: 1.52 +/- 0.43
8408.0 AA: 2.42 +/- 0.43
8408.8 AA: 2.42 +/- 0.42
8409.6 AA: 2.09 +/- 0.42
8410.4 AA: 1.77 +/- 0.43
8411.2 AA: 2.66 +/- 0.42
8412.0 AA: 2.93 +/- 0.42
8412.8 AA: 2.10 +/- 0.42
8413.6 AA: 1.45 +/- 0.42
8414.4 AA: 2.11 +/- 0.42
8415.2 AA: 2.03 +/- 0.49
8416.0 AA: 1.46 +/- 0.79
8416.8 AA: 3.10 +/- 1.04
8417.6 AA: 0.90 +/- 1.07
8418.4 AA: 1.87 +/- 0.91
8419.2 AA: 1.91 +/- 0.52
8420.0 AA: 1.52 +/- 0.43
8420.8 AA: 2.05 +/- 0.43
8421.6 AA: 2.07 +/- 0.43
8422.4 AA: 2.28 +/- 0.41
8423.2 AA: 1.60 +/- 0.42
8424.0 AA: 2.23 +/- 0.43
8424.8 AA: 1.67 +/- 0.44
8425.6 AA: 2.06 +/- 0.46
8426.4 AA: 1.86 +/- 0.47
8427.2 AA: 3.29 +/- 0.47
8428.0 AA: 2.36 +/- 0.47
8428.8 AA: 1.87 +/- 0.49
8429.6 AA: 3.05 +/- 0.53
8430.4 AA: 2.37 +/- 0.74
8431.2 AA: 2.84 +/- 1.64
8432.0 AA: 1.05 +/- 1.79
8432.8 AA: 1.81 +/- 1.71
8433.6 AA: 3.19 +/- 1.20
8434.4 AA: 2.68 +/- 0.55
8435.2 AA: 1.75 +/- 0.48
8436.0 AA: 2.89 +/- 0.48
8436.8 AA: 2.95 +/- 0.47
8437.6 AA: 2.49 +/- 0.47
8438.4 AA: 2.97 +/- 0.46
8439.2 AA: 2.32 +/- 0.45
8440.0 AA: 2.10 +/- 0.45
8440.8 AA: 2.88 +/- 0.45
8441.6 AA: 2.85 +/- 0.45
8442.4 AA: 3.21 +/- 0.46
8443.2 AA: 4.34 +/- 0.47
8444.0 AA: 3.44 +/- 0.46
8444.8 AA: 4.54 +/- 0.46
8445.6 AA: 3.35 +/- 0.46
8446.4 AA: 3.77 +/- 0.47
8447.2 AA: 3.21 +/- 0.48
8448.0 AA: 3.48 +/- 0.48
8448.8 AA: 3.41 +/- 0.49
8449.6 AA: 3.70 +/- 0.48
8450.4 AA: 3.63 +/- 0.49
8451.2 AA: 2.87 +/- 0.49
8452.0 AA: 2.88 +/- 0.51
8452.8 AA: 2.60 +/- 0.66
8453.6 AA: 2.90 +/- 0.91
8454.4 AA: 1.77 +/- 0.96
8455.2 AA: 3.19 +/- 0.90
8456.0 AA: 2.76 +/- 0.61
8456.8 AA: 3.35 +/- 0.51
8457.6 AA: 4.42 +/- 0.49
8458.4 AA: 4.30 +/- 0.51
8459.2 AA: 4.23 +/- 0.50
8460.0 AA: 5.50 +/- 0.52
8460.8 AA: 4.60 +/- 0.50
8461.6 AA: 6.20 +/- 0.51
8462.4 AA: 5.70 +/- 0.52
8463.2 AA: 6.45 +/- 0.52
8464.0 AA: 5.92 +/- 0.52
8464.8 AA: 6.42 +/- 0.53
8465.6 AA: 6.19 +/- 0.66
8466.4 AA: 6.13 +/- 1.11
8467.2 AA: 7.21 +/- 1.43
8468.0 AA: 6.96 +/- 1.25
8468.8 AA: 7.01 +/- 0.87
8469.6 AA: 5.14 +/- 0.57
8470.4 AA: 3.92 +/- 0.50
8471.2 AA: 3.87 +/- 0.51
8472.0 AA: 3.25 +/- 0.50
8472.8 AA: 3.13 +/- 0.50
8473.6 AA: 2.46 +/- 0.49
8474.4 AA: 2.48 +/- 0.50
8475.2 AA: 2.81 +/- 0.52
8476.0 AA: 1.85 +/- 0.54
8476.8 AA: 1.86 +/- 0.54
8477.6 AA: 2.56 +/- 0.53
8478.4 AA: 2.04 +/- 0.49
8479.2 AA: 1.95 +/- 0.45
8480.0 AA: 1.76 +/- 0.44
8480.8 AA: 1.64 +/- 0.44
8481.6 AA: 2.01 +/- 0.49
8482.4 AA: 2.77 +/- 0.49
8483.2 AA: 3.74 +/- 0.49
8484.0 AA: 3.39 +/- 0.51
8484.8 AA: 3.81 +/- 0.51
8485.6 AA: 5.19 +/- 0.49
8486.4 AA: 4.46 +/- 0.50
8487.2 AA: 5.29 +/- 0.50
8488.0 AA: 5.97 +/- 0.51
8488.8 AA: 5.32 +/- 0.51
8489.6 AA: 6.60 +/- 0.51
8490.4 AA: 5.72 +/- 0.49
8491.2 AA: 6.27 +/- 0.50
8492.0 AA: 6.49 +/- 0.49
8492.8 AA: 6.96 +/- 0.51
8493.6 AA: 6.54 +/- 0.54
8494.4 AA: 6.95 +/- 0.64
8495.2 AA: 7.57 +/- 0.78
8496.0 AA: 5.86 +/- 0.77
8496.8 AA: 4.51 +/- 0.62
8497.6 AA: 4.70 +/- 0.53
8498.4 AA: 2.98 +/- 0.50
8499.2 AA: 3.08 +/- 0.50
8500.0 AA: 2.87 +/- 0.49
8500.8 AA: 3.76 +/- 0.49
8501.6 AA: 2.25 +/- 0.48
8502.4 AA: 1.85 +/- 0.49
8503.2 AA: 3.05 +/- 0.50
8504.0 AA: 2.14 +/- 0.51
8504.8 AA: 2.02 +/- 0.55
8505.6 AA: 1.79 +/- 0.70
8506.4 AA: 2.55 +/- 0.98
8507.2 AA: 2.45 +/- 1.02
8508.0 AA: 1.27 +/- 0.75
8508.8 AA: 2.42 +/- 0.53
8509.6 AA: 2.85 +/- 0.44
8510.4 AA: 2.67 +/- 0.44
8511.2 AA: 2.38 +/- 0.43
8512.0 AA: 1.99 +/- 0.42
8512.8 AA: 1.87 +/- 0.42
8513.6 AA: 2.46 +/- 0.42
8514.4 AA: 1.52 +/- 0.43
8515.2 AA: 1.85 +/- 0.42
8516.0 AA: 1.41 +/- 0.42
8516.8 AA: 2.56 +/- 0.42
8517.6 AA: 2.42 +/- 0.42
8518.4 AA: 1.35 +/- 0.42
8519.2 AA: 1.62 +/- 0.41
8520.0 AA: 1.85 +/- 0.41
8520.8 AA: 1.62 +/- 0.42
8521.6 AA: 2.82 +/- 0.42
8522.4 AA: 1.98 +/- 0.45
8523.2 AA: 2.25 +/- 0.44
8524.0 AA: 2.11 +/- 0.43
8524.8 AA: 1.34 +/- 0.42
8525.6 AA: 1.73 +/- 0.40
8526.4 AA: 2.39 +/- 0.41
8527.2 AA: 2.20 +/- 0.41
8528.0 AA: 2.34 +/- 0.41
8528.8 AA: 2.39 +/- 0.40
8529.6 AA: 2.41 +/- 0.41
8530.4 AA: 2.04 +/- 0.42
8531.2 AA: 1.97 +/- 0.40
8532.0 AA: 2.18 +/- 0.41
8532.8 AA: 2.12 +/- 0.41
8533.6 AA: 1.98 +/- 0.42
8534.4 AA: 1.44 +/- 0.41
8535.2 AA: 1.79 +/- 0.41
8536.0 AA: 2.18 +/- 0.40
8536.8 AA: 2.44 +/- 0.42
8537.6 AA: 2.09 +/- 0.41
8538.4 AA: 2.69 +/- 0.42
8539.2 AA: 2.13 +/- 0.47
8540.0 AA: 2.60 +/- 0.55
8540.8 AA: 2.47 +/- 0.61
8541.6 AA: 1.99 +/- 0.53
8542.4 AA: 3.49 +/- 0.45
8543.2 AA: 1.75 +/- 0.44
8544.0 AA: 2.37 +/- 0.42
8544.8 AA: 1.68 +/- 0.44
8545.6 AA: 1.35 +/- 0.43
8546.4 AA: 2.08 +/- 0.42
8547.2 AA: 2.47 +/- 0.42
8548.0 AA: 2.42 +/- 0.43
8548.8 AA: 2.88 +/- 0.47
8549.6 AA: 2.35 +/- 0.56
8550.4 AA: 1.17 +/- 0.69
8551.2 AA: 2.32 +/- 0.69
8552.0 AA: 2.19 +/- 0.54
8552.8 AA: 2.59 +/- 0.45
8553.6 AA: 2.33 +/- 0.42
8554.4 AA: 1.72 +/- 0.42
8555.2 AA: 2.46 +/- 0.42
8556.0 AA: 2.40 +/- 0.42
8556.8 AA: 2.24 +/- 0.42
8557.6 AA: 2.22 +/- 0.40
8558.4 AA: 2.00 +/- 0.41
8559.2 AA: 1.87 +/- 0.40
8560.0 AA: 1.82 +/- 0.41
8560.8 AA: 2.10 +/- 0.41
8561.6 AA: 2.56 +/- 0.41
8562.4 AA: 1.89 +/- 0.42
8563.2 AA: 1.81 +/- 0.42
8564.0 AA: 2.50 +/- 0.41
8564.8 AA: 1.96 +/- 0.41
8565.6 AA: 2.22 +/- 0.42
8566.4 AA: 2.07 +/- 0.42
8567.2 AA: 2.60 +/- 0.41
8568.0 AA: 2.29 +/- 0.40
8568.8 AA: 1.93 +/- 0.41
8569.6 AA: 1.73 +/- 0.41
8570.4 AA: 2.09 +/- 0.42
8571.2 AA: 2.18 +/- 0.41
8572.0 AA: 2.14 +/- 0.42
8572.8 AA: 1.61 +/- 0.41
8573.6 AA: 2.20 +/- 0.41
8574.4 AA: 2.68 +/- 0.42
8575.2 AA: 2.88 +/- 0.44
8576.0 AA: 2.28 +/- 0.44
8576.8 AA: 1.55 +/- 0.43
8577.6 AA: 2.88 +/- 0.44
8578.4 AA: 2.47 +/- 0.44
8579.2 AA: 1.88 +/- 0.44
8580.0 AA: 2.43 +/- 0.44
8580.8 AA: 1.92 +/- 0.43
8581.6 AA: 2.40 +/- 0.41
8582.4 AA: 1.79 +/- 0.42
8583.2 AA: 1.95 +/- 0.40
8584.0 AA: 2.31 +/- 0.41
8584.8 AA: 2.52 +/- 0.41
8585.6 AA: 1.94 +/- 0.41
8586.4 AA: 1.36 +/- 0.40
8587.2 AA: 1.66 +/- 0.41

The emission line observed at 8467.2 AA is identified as H-alpha 6563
